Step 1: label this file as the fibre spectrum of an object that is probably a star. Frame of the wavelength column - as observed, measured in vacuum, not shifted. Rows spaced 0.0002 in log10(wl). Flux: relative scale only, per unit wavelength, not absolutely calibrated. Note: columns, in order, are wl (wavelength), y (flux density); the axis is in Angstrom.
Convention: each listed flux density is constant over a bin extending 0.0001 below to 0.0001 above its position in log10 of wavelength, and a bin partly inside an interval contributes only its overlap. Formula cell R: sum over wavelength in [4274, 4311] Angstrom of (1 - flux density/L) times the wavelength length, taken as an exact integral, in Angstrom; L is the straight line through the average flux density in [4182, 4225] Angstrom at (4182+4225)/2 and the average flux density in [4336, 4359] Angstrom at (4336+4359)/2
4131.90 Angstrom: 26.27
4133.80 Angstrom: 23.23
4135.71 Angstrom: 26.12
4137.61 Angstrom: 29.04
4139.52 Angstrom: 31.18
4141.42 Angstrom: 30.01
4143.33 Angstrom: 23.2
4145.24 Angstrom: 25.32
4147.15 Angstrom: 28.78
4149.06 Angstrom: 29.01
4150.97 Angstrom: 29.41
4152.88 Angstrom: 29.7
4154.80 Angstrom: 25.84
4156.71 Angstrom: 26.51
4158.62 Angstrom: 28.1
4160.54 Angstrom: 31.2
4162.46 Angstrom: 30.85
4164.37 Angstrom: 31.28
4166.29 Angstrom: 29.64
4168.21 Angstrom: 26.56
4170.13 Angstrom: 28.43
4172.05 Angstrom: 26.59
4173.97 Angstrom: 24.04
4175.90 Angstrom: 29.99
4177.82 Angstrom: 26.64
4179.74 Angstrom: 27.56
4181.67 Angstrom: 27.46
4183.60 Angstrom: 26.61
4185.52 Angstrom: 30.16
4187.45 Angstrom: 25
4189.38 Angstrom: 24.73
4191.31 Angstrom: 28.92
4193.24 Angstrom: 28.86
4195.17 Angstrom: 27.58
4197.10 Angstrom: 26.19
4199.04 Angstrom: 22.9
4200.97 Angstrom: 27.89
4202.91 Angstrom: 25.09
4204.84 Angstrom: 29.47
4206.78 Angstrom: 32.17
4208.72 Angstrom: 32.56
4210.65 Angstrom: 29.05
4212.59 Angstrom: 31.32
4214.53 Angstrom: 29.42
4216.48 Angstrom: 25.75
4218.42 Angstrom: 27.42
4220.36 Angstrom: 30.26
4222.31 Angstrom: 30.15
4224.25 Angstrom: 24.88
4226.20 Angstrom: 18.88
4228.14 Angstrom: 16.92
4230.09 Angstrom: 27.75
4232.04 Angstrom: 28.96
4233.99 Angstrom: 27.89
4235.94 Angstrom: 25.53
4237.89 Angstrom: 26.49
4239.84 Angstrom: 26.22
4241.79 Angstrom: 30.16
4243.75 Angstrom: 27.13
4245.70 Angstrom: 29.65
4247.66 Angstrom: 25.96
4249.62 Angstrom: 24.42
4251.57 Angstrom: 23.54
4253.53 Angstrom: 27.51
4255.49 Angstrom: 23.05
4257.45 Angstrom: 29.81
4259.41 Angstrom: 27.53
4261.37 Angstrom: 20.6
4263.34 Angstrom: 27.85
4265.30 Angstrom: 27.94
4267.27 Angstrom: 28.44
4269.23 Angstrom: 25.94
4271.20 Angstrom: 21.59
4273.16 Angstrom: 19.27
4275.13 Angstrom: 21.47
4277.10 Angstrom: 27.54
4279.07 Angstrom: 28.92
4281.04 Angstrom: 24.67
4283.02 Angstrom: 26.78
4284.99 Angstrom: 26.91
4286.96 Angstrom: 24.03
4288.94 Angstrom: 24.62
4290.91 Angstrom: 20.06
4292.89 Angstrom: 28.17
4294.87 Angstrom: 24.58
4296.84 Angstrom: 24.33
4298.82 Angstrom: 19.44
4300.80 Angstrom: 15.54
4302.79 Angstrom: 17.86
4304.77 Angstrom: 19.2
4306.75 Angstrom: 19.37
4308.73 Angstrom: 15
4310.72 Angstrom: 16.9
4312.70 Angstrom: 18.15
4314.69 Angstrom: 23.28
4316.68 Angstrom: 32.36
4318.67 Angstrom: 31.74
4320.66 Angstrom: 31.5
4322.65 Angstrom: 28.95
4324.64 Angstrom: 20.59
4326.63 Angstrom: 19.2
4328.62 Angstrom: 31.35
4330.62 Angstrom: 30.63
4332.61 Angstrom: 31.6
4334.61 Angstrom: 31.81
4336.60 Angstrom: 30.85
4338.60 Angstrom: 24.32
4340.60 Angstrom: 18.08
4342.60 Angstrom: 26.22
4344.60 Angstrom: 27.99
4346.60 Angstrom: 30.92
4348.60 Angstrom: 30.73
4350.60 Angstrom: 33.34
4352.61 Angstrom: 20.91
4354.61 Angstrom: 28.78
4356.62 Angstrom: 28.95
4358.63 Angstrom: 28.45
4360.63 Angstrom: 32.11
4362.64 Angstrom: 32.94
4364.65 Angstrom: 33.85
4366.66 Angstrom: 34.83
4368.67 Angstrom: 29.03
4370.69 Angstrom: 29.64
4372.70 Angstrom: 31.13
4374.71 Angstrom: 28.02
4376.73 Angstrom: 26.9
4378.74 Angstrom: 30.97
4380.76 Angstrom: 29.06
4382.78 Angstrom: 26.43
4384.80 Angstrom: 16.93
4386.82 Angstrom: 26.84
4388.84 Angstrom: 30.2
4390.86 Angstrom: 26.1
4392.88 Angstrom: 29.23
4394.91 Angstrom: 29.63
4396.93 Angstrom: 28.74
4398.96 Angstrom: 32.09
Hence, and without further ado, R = 6.9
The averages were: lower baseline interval 28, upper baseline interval 27.4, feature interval 22.5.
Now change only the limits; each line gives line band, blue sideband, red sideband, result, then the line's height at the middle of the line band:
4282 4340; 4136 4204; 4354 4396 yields 8.5 Angstrom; 28.6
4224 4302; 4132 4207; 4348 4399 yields 9.0 Angstrom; 28.3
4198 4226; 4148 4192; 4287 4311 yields -2.8 Angstrom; 25.6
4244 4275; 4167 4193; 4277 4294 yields 0.7 Angstrom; 26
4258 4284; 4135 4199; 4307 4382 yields 2.3 Angstrom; 27.8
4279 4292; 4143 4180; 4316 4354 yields 1.5 Angstrom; 28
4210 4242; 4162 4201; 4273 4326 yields -1.0 Angstrom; 25.9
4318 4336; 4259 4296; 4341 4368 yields -0.3 Angstrom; 28.1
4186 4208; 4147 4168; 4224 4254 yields 0.1 Angstrom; 27.4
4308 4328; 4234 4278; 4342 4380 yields 3.0 Angstrom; 28.2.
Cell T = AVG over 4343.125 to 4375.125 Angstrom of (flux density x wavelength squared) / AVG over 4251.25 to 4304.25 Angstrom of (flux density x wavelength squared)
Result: 1.3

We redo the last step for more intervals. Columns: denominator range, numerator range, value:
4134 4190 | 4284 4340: 0.94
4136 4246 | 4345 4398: 1.14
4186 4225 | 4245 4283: 0.94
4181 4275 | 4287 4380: 1.04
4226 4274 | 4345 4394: 1.19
